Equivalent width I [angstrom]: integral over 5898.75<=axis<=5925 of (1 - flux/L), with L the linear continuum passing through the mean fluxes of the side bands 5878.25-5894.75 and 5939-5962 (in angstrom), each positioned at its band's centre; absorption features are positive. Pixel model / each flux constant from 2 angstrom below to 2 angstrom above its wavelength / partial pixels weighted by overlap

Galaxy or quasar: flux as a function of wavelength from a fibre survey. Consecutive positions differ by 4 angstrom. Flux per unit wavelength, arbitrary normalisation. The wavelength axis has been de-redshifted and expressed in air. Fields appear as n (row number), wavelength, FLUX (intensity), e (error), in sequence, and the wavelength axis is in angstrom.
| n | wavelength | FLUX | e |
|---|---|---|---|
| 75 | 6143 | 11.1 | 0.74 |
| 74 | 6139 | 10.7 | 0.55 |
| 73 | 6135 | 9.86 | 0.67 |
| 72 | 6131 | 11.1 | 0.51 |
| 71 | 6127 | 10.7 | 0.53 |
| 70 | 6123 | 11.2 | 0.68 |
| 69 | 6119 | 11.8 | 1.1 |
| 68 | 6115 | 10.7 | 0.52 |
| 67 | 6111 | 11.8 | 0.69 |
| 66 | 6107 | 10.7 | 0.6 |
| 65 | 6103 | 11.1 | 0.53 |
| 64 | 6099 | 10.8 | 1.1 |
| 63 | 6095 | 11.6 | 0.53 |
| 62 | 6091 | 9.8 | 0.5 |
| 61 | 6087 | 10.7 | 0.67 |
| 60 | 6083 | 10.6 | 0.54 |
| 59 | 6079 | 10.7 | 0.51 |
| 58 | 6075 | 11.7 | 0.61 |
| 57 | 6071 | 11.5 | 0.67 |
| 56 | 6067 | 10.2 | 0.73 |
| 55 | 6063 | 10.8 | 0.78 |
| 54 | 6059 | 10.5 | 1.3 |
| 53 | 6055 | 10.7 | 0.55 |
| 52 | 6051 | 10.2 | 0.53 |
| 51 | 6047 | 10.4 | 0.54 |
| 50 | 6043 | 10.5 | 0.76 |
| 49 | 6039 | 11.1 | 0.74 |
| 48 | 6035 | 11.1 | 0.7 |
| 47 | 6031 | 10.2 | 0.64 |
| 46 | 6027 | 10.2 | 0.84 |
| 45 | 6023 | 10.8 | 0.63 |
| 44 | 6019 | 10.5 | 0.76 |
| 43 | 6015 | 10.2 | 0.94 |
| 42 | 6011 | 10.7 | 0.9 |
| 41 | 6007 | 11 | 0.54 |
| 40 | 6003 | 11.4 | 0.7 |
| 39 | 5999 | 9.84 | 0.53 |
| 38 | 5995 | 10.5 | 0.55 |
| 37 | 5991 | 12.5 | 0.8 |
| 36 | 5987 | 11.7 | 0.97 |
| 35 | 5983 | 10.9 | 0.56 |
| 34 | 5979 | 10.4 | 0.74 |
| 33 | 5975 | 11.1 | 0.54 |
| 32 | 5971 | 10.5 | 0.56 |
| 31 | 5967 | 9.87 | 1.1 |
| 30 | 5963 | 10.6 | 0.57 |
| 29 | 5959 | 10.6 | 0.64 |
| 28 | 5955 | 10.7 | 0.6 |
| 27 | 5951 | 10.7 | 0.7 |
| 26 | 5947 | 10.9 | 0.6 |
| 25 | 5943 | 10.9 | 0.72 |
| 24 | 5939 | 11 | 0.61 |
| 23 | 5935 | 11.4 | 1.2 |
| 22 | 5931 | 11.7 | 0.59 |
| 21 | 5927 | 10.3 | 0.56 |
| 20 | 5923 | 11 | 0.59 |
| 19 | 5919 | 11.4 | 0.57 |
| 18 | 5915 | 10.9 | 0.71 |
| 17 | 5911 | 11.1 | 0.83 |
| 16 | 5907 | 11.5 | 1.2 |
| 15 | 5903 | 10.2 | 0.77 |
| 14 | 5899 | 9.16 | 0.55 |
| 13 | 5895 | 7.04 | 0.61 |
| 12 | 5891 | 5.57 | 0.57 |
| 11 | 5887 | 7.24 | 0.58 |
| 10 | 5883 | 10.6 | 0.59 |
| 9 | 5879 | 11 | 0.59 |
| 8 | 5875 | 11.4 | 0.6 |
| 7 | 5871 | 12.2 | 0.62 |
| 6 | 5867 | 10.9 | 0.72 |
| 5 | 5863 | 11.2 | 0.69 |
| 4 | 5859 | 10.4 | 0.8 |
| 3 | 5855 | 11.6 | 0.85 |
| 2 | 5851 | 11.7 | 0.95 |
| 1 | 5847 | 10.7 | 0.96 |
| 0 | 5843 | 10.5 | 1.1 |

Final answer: -4.6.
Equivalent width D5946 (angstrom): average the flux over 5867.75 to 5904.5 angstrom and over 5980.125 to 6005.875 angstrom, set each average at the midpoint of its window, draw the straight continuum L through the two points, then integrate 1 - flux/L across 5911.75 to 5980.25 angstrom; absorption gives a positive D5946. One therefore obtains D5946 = -3.2 angstrom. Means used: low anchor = 9.42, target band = 10.8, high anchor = 11.1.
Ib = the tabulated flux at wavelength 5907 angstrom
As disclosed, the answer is 11.5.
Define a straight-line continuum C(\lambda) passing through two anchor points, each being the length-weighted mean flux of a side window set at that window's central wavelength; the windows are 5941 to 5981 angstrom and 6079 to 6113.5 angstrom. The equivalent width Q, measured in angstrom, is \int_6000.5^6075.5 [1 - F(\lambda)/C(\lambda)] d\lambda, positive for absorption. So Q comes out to 0.5 angstrom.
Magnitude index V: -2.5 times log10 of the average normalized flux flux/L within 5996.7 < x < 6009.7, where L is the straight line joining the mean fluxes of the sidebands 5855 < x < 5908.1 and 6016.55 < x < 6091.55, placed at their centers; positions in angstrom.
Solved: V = -0.03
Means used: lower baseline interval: 9.92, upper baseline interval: 10.7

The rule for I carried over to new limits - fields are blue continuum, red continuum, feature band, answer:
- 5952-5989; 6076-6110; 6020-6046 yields 0.30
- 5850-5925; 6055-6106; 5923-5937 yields -0.94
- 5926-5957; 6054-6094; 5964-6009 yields 0.07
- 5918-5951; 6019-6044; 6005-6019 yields 0.14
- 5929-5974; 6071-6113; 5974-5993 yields -0.84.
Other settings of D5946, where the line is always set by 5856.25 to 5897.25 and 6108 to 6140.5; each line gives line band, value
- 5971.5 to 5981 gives -0.4 angstrom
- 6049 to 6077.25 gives -0.3 angstrom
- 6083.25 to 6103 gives 0.1 angstrom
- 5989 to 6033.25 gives -1.2 angstrom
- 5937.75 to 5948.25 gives -0.9 angstrom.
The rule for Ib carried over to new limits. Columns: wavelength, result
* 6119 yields 11.8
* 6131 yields 11.1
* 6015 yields 10.2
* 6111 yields 11.8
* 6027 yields 10.2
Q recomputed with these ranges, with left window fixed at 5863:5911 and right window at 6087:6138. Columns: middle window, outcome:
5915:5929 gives -1.26 angstrom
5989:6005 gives -1.08 angstrom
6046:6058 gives 0.21 angstrom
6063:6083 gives -0.44 angstrom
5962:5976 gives -0.33 angstrom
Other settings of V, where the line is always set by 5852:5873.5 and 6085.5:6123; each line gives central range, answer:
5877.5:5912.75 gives 0.21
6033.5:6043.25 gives 0.01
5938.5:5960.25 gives 0.04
